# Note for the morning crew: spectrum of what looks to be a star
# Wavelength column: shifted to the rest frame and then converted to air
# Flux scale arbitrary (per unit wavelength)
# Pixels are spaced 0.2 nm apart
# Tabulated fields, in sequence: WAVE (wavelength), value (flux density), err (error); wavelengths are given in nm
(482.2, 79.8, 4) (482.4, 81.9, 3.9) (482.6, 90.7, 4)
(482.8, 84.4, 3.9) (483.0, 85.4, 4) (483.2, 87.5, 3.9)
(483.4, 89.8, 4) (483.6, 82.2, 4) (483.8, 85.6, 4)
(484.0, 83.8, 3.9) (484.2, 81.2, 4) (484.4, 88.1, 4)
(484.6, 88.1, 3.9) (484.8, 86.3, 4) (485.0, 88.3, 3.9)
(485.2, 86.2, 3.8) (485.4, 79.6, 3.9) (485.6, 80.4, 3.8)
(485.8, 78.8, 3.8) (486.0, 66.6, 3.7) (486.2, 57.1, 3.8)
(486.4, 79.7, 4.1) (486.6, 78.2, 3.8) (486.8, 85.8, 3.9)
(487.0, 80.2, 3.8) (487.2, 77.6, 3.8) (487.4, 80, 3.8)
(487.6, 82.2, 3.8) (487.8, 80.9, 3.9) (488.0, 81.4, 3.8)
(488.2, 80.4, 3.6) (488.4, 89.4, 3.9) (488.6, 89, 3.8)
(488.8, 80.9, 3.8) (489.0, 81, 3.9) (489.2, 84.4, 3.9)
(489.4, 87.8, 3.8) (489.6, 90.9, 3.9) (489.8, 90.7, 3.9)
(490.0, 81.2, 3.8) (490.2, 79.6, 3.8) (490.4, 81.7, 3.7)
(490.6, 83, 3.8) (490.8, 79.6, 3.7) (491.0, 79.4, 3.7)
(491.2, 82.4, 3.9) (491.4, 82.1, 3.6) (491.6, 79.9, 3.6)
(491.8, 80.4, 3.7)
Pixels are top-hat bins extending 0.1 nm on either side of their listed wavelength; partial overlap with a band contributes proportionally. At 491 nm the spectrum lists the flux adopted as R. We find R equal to 79.4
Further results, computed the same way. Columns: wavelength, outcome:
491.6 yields 79.9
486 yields 66.6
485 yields 88.3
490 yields 81.2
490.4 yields 81.7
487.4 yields 80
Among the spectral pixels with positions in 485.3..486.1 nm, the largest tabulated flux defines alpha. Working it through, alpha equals 80.4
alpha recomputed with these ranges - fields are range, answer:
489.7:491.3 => 90.7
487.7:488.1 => 81.4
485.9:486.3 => 66.6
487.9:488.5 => 89.4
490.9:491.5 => 82.4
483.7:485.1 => 88.3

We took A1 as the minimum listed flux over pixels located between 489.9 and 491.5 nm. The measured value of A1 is 79.4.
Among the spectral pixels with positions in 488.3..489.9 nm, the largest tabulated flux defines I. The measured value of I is 90.9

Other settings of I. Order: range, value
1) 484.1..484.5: 88.1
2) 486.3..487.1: 85.8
